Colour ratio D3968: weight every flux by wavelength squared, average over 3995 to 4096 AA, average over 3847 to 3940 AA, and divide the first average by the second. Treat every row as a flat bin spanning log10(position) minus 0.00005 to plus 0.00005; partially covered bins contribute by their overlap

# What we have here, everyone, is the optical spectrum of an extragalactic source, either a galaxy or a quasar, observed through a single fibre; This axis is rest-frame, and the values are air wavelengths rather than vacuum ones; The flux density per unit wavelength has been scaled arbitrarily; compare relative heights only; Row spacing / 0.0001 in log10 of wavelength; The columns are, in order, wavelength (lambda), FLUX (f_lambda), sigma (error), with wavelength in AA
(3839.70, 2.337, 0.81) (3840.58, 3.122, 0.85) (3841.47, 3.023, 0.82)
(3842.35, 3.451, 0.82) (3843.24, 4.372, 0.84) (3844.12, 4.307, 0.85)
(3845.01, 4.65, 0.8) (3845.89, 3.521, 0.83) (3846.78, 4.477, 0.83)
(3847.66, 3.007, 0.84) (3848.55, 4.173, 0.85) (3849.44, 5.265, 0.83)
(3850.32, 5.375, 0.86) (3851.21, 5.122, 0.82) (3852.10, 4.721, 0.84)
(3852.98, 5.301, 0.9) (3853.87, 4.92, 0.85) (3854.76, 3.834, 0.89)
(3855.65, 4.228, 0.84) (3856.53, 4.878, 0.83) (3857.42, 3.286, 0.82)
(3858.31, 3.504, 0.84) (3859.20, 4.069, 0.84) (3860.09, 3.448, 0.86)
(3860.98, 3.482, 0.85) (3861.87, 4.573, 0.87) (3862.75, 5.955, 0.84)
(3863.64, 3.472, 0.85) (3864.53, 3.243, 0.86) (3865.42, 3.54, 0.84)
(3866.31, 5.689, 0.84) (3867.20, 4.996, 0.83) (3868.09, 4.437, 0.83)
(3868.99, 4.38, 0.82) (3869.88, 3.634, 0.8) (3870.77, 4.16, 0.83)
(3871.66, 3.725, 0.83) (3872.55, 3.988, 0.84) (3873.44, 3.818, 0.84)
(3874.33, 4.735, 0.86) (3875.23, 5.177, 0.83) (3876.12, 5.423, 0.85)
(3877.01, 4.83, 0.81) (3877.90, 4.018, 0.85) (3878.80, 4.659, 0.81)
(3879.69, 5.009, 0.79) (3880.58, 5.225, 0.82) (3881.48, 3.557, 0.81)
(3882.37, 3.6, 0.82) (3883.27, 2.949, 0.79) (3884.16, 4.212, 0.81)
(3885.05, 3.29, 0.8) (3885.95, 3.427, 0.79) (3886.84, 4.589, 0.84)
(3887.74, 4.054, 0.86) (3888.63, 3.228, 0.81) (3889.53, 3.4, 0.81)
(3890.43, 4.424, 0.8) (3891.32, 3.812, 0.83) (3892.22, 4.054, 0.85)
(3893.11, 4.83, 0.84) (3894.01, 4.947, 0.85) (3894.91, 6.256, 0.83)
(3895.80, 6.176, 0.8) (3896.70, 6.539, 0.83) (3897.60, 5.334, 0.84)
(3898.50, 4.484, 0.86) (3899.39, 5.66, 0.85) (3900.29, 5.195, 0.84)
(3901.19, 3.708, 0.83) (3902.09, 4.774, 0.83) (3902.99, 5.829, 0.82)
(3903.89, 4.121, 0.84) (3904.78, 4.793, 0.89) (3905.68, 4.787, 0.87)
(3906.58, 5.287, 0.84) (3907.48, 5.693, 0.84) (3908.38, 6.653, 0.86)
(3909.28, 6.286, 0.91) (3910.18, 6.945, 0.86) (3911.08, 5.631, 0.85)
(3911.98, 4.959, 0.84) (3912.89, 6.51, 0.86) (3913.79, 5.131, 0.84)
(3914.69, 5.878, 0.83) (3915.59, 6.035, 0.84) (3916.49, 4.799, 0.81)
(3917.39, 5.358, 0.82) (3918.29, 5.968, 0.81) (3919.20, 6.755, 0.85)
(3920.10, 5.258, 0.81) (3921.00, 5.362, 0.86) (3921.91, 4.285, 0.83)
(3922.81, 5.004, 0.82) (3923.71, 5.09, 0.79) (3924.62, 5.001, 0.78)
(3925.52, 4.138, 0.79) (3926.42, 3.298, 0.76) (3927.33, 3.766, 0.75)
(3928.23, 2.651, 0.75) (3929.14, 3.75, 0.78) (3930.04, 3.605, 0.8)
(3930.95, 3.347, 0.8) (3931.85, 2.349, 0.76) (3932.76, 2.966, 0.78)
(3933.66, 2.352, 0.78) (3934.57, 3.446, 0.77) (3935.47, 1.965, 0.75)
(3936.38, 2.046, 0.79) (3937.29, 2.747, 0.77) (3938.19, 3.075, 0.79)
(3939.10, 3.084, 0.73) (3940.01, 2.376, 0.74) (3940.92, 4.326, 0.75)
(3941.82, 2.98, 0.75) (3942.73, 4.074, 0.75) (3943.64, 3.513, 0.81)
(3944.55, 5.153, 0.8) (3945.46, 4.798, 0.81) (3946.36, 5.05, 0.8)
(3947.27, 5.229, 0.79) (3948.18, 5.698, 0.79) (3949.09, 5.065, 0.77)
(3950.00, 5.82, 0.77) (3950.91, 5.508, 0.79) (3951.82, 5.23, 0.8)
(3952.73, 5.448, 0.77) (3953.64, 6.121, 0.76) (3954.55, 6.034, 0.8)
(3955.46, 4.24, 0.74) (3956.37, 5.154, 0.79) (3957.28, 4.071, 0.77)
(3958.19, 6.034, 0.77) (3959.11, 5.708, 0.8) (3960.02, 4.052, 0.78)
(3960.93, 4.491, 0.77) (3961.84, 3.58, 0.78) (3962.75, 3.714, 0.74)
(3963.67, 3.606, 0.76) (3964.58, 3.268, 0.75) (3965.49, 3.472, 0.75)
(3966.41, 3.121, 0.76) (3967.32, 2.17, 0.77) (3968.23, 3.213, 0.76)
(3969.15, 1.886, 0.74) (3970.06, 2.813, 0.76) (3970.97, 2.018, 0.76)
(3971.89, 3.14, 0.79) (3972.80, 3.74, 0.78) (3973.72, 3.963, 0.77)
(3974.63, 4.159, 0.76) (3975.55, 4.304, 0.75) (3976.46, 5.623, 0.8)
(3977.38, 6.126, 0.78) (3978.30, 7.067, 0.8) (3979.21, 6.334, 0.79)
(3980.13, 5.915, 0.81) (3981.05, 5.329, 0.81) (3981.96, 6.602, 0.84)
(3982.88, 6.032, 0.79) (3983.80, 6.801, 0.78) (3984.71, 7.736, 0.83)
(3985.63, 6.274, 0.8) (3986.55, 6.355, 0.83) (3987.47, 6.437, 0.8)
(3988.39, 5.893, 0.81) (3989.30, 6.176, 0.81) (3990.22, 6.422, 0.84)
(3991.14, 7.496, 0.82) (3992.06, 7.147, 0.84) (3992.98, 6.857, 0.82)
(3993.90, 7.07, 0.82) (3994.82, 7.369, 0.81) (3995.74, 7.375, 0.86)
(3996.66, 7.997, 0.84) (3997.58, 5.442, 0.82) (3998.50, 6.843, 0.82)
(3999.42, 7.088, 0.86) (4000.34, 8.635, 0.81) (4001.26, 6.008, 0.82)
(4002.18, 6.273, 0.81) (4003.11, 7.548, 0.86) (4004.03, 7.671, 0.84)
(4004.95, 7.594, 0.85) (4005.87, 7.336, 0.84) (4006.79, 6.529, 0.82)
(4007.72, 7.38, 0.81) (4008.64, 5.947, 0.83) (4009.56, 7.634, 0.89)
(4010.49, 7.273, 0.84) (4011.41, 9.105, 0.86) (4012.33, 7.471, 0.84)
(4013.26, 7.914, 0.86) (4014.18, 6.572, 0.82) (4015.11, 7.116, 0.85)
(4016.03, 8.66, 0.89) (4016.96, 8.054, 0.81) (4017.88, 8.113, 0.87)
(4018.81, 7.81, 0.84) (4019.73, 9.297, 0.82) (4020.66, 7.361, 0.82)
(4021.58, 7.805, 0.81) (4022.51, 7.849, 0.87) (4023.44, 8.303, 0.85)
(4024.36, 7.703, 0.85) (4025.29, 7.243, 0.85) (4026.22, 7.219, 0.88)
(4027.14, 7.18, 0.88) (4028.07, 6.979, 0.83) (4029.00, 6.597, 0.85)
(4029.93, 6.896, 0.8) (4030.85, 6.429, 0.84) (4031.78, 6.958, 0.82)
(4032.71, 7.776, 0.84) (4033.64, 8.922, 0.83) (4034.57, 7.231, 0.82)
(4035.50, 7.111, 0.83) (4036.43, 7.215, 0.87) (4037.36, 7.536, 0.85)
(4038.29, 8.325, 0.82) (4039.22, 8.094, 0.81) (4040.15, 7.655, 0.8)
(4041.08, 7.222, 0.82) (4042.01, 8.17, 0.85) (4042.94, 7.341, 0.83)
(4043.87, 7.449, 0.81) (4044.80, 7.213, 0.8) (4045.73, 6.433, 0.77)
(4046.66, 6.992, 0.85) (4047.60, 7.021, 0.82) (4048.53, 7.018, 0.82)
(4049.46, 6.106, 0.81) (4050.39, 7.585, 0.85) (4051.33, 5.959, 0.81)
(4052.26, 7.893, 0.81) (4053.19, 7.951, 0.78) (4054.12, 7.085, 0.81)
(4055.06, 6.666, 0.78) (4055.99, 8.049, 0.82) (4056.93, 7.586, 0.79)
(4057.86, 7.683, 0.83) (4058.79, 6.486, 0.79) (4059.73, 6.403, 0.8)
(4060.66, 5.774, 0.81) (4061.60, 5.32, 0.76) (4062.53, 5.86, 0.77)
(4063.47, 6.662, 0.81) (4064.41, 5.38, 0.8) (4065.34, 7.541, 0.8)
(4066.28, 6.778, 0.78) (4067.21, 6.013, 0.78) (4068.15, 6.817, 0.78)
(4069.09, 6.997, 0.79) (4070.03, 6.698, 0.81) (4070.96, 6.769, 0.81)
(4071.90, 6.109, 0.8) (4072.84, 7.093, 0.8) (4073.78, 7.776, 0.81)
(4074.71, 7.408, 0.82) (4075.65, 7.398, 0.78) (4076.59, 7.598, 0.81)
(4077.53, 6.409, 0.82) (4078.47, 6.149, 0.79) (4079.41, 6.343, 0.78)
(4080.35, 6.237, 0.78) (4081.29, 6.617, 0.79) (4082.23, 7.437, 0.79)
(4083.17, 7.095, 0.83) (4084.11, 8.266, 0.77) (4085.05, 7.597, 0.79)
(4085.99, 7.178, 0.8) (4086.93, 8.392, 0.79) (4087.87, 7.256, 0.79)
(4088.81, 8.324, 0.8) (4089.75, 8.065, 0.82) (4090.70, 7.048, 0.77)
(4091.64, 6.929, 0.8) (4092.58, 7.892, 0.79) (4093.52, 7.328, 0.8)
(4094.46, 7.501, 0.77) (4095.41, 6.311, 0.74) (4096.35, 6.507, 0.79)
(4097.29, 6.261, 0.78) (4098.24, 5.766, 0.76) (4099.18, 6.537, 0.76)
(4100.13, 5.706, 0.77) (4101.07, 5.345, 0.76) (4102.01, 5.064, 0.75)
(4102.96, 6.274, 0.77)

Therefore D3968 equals 1.75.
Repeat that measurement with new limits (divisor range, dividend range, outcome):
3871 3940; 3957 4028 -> 1.44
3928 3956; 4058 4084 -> 1.77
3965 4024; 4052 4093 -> 1.14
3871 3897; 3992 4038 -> 1.80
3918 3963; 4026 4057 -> 1.78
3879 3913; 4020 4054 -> 1.63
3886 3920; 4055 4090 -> 1.46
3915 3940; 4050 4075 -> 1.84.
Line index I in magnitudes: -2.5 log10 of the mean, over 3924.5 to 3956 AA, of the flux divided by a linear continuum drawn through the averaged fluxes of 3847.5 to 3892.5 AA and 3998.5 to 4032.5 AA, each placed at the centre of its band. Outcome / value 0.41 mag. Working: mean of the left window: 4.24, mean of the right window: 7.43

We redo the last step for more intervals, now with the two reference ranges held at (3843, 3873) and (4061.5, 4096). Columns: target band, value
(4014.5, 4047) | -0.177 mag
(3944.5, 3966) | 0.132 mag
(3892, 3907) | -0.072 mag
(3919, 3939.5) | 0.365 mag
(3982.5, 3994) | -0.133 mag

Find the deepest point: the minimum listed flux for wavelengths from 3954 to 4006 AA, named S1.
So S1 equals 1.886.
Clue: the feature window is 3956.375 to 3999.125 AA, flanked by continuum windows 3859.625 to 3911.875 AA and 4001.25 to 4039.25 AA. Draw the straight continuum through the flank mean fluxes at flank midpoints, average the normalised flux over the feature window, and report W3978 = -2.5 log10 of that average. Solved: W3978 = 0.25 mag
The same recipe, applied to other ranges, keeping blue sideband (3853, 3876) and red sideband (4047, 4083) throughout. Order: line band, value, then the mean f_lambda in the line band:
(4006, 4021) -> -0.23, 7.63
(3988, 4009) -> -0.17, 6.97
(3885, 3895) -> 0.11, 4.15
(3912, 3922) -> -0.14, 5.59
